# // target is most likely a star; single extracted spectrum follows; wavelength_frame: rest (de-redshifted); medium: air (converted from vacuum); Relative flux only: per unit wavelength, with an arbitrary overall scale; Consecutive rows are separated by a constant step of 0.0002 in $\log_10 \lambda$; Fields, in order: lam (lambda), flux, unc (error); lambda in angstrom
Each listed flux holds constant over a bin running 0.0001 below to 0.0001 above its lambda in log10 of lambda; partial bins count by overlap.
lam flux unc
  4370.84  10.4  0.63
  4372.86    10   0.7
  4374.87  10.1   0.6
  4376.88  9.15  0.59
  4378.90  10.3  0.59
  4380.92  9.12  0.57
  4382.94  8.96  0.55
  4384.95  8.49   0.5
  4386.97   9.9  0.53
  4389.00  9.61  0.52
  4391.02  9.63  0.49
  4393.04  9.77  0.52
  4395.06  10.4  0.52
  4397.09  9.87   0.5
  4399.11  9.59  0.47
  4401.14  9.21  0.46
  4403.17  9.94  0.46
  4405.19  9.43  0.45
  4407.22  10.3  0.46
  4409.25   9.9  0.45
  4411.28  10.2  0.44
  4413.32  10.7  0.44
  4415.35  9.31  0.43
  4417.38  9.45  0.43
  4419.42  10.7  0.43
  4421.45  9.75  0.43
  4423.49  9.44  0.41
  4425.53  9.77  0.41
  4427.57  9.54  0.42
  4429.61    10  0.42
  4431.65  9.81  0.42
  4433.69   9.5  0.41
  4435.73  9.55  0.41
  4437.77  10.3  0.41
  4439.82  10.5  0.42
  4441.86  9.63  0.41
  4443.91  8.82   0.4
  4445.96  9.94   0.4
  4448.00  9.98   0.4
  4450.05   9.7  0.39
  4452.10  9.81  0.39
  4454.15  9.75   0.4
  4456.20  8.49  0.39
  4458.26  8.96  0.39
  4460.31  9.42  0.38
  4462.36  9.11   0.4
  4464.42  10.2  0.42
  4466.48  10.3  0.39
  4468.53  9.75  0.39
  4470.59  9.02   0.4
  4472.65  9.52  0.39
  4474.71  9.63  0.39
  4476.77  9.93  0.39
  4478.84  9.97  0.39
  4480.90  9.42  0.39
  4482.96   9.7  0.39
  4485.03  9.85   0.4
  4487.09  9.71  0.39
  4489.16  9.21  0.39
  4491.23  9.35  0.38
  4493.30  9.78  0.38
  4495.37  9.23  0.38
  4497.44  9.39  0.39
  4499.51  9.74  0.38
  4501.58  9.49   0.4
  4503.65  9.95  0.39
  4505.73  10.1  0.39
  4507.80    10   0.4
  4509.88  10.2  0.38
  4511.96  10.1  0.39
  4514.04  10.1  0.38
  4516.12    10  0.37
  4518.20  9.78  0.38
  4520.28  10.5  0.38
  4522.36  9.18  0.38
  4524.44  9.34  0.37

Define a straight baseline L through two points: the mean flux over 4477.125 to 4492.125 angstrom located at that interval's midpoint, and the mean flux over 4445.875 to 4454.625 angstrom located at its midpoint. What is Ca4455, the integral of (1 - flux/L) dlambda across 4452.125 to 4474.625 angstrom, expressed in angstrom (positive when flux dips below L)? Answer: 0.6 angstrom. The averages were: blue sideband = 9.84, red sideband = 9.62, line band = 9.48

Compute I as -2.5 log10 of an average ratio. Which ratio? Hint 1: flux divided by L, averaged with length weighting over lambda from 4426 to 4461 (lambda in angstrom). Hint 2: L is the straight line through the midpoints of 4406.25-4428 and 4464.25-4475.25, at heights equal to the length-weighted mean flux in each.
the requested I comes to 0.02 mag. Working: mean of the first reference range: 9.92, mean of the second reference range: 9.71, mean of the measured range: 9.63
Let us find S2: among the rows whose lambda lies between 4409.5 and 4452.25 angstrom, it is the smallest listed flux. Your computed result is 8.82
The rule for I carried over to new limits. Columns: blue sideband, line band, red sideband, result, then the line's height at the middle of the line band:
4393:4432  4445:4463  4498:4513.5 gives 0.05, 9.89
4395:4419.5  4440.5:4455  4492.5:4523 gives 0.02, 9.86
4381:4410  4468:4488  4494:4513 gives 0.01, 9.76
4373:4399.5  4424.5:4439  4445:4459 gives -0.03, 9.56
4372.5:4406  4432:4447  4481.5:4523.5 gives -0.01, 9.68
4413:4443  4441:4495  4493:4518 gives 0.03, 9.84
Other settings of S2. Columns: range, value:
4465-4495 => 9.02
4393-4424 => 9.21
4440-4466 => 8.49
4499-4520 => 9.49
